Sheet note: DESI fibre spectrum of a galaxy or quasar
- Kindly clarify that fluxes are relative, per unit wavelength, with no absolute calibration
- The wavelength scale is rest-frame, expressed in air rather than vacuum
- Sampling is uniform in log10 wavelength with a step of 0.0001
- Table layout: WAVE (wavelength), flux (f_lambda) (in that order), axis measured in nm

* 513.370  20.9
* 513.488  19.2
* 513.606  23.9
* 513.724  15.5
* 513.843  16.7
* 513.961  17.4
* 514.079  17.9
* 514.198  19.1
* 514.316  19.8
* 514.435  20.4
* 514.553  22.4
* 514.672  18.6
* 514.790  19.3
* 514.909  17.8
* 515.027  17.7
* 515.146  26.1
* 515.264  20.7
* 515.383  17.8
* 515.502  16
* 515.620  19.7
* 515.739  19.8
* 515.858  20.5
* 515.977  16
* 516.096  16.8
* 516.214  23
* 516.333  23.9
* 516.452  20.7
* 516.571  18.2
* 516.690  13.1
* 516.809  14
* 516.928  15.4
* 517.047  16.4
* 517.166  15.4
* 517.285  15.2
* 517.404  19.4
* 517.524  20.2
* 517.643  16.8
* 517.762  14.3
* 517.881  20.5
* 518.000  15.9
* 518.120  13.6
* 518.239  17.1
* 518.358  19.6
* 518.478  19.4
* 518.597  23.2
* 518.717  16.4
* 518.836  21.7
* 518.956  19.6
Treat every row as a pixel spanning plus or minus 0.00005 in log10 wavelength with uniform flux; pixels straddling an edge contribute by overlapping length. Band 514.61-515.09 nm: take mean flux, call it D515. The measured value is 18.4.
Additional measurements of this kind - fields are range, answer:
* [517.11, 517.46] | 16.7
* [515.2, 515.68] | 18.7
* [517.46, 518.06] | 17.5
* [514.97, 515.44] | 20.6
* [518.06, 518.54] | 17.5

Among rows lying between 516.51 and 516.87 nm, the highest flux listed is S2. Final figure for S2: 18.2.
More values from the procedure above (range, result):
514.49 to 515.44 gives 26.1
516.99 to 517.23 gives 16.4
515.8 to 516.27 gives 23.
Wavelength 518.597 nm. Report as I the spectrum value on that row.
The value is 23.2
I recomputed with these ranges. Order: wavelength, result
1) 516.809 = 14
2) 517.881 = 20.5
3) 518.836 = 21.7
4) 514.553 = 22.4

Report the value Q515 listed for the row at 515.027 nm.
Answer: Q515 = 17.7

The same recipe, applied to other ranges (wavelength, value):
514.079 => 17.9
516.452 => 20.7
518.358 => 19.6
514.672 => 18.6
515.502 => 16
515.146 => 26.1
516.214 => 23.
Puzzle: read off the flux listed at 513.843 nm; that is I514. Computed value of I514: 16.7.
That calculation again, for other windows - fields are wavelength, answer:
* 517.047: 16.4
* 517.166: 15.4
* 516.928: 15.4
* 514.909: 17.8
